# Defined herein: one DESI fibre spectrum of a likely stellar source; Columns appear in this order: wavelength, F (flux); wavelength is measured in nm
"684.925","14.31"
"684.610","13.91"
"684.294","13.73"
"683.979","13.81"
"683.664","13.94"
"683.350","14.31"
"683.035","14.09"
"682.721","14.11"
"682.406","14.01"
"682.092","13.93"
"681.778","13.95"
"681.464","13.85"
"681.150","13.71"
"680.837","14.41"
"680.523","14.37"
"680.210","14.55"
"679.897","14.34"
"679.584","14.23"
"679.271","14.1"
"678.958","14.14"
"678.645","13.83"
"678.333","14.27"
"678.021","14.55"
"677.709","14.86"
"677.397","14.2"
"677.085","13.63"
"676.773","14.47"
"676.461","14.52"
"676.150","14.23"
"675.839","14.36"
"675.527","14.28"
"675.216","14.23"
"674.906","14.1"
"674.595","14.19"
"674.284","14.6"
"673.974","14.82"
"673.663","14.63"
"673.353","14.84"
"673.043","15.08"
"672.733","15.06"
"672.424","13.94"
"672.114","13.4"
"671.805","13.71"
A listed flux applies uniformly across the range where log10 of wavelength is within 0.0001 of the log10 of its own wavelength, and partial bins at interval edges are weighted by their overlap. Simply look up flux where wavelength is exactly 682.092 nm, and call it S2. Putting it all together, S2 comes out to 13.93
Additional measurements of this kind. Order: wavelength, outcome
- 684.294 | 13.73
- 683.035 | 14.09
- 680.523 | 14.37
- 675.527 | 14.28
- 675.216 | 14.23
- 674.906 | 14.1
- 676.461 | 14.52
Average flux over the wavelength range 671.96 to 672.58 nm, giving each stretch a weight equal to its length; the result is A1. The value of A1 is 13.7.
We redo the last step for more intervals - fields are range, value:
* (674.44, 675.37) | 14.2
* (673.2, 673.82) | 14.7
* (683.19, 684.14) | 14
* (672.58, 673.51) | 15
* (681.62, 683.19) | 14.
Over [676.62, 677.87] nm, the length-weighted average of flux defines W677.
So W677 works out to 14.3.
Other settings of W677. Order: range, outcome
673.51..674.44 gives 14.7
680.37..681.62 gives 14.1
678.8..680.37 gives 14.3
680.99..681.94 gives 13.8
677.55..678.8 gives 14.4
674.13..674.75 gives 14.4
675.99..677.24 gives 14.2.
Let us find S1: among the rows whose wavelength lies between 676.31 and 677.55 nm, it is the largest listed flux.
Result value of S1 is 14.52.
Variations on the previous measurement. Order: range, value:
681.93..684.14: 14.31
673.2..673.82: 14.84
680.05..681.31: 14.55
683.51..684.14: 13.94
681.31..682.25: 13.95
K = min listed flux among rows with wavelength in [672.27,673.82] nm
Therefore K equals 13.94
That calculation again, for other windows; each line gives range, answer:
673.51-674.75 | 14.19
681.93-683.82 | 13.93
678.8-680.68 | 14.1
